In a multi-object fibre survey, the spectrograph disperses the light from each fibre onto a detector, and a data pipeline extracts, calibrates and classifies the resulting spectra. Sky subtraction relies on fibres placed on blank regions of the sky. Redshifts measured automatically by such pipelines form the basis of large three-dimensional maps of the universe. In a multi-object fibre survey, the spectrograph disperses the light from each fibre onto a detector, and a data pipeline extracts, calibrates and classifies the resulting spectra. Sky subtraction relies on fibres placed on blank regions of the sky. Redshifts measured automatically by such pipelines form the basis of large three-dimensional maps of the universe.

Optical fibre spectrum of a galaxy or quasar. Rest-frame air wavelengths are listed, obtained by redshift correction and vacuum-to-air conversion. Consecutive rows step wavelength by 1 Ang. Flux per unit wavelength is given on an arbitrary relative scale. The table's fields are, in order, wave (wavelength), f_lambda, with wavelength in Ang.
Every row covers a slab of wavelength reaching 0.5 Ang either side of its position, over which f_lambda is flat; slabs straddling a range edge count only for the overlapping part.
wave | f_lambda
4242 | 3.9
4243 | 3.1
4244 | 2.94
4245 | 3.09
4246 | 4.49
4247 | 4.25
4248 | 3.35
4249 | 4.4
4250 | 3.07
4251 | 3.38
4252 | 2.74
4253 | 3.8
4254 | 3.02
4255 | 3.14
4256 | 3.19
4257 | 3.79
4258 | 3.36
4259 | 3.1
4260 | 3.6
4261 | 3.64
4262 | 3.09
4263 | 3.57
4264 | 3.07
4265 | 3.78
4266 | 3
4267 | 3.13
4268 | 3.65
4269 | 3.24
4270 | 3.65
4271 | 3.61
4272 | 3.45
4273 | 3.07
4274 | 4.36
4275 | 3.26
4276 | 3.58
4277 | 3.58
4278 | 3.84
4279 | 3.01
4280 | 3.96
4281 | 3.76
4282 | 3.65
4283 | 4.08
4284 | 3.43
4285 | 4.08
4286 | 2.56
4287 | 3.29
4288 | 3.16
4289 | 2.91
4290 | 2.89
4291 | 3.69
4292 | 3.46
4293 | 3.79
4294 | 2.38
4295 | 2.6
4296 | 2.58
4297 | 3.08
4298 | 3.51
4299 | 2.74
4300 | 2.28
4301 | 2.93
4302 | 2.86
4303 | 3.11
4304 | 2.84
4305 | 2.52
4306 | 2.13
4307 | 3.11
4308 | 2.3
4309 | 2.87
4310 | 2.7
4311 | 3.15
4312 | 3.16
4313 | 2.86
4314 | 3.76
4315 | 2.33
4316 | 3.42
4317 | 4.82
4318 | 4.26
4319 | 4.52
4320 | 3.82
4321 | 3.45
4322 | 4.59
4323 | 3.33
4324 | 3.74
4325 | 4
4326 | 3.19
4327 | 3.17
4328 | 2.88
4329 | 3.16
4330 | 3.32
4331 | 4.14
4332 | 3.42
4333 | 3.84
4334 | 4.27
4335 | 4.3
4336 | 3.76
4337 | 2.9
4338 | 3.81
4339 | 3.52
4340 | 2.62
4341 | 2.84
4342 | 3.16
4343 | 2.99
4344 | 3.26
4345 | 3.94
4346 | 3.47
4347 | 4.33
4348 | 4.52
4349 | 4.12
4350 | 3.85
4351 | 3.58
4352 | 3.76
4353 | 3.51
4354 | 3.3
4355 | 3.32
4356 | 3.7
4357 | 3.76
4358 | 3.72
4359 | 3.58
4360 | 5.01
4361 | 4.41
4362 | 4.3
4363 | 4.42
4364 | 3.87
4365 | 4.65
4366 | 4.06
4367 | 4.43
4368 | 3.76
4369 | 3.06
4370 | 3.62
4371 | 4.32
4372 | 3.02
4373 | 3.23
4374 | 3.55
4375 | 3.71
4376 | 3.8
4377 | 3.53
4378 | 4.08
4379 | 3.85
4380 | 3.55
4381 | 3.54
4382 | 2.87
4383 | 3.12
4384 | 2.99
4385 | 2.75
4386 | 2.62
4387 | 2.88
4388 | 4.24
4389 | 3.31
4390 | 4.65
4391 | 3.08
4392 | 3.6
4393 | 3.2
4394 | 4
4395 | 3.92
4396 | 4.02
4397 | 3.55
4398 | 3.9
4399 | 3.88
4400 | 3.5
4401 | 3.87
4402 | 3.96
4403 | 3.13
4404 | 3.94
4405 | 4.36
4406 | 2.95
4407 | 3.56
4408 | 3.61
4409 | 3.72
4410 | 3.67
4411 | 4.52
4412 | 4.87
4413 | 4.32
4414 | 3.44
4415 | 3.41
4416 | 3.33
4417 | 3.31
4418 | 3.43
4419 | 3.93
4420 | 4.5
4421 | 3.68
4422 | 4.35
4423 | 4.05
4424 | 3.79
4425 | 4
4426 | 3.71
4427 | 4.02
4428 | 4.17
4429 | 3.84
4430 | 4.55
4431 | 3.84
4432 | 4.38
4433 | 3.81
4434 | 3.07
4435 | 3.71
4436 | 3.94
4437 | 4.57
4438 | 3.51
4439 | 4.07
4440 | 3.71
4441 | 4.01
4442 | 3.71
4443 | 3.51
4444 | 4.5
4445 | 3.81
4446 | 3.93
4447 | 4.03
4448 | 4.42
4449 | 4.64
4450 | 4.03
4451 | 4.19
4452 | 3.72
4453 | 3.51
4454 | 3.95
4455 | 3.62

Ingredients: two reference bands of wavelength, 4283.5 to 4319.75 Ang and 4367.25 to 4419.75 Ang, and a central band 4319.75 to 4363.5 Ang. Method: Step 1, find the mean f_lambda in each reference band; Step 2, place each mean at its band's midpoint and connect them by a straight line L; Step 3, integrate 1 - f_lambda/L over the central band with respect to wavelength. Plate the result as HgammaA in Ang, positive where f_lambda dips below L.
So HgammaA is -4.5 Ang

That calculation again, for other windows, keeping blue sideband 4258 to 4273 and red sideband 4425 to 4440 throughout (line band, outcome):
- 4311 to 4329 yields -0.08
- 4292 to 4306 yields 2.55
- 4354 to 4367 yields -1.23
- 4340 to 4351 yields 0.16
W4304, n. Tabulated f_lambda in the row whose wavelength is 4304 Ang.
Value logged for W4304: 2.84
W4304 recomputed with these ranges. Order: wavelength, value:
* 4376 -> 3.8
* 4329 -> 3.16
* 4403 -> 3.13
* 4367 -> 4.43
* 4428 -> 4.17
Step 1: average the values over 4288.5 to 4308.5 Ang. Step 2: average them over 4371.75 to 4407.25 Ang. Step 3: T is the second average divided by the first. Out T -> 1.23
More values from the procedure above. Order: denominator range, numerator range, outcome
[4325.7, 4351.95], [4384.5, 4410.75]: 1.02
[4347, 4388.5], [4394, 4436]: 1.04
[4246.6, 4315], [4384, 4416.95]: 1.13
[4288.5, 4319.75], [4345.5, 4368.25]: 1.29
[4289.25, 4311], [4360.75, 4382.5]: 1.32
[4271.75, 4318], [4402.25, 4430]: 1.20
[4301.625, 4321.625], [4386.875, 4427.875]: 1.18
